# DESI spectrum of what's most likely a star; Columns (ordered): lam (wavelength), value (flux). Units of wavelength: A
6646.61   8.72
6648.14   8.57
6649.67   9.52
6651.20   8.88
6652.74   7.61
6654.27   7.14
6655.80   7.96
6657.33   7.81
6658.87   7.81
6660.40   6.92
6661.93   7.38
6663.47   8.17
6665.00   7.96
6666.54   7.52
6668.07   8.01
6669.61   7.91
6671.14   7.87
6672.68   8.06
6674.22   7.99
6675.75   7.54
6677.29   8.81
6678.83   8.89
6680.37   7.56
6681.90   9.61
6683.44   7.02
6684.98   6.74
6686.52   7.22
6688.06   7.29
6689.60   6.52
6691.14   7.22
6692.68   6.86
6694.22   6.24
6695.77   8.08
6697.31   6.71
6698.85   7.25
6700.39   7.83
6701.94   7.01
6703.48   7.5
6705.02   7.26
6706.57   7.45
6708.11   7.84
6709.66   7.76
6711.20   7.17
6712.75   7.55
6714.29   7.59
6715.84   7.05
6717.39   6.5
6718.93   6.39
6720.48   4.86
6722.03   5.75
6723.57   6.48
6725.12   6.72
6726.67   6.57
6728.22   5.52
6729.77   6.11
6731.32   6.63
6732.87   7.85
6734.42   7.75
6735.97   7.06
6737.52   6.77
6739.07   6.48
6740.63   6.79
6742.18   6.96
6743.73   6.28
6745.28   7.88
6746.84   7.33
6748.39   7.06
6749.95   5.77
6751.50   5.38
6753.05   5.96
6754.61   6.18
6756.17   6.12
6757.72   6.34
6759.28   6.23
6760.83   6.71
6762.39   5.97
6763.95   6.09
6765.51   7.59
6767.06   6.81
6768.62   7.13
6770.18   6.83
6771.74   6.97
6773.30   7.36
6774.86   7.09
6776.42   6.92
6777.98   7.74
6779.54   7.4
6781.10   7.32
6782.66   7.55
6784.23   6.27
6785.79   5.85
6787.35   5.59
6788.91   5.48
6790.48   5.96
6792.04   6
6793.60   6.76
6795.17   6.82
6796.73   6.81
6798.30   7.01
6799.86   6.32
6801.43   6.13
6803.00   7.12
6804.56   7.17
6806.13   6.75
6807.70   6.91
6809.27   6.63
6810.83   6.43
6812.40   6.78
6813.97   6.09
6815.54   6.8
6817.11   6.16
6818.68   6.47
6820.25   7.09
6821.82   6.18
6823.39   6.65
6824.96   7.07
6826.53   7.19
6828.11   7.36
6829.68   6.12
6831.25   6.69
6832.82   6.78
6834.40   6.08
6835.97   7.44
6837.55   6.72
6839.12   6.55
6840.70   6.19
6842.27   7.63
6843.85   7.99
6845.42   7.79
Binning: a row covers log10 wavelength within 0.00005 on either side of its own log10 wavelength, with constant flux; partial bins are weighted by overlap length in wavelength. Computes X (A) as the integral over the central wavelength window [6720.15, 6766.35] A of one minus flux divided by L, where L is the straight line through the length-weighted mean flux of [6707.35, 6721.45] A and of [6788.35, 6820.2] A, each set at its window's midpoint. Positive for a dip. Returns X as 2.0 A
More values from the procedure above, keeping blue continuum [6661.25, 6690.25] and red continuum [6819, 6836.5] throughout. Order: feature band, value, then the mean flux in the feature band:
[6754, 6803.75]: 3.21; 6.64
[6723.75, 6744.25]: 1.87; 6.73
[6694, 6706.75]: 0.56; 7.29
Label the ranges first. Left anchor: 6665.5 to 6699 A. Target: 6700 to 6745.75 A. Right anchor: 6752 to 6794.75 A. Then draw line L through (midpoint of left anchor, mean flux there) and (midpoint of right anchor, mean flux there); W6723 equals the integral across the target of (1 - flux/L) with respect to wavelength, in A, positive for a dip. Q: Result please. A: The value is 1.6 A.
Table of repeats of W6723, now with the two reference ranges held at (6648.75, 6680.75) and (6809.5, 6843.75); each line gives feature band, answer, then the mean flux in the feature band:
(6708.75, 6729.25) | 2.6 A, 6.61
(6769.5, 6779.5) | -0.1 A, 7.17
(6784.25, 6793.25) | 1.5 A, 5.87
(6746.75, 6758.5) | 1.8 A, 6.21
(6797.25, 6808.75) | 0.2 A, 6.77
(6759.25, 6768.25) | 0.7 A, 6.62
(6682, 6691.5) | 0.8 A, 7.17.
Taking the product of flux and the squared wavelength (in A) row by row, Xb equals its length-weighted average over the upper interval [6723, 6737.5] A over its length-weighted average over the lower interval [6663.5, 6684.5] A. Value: 0.85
